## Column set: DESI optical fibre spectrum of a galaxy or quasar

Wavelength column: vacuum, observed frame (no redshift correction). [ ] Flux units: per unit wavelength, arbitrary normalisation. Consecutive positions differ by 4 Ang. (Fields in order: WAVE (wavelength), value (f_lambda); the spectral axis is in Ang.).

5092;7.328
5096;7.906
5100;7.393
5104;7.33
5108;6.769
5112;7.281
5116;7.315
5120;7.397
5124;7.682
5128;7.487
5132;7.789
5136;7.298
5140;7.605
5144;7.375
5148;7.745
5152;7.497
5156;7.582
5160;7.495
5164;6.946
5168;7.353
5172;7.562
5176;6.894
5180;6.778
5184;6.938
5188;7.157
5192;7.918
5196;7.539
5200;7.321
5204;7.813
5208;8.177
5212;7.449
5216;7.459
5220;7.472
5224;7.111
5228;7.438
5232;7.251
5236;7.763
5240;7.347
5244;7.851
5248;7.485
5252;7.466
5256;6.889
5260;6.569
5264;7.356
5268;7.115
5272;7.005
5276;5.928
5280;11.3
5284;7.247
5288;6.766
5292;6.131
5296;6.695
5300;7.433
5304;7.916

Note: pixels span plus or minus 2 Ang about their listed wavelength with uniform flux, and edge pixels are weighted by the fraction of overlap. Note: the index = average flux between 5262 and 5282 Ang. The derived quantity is 7.74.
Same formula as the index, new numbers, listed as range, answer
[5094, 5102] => 7.65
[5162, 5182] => 7.11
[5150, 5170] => 7.37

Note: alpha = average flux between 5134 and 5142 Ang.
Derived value 7.45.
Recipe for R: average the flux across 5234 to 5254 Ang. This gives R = 7.58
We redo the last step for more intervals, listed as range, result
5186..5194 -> 7.54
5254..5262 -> 6.73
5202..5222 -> 7.67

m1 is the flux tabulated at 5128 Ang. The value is 7.487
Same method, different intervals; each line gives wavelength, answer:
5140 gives 7.605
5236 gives 7.763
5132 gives 7.789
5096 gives 7.906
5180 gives 6.778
